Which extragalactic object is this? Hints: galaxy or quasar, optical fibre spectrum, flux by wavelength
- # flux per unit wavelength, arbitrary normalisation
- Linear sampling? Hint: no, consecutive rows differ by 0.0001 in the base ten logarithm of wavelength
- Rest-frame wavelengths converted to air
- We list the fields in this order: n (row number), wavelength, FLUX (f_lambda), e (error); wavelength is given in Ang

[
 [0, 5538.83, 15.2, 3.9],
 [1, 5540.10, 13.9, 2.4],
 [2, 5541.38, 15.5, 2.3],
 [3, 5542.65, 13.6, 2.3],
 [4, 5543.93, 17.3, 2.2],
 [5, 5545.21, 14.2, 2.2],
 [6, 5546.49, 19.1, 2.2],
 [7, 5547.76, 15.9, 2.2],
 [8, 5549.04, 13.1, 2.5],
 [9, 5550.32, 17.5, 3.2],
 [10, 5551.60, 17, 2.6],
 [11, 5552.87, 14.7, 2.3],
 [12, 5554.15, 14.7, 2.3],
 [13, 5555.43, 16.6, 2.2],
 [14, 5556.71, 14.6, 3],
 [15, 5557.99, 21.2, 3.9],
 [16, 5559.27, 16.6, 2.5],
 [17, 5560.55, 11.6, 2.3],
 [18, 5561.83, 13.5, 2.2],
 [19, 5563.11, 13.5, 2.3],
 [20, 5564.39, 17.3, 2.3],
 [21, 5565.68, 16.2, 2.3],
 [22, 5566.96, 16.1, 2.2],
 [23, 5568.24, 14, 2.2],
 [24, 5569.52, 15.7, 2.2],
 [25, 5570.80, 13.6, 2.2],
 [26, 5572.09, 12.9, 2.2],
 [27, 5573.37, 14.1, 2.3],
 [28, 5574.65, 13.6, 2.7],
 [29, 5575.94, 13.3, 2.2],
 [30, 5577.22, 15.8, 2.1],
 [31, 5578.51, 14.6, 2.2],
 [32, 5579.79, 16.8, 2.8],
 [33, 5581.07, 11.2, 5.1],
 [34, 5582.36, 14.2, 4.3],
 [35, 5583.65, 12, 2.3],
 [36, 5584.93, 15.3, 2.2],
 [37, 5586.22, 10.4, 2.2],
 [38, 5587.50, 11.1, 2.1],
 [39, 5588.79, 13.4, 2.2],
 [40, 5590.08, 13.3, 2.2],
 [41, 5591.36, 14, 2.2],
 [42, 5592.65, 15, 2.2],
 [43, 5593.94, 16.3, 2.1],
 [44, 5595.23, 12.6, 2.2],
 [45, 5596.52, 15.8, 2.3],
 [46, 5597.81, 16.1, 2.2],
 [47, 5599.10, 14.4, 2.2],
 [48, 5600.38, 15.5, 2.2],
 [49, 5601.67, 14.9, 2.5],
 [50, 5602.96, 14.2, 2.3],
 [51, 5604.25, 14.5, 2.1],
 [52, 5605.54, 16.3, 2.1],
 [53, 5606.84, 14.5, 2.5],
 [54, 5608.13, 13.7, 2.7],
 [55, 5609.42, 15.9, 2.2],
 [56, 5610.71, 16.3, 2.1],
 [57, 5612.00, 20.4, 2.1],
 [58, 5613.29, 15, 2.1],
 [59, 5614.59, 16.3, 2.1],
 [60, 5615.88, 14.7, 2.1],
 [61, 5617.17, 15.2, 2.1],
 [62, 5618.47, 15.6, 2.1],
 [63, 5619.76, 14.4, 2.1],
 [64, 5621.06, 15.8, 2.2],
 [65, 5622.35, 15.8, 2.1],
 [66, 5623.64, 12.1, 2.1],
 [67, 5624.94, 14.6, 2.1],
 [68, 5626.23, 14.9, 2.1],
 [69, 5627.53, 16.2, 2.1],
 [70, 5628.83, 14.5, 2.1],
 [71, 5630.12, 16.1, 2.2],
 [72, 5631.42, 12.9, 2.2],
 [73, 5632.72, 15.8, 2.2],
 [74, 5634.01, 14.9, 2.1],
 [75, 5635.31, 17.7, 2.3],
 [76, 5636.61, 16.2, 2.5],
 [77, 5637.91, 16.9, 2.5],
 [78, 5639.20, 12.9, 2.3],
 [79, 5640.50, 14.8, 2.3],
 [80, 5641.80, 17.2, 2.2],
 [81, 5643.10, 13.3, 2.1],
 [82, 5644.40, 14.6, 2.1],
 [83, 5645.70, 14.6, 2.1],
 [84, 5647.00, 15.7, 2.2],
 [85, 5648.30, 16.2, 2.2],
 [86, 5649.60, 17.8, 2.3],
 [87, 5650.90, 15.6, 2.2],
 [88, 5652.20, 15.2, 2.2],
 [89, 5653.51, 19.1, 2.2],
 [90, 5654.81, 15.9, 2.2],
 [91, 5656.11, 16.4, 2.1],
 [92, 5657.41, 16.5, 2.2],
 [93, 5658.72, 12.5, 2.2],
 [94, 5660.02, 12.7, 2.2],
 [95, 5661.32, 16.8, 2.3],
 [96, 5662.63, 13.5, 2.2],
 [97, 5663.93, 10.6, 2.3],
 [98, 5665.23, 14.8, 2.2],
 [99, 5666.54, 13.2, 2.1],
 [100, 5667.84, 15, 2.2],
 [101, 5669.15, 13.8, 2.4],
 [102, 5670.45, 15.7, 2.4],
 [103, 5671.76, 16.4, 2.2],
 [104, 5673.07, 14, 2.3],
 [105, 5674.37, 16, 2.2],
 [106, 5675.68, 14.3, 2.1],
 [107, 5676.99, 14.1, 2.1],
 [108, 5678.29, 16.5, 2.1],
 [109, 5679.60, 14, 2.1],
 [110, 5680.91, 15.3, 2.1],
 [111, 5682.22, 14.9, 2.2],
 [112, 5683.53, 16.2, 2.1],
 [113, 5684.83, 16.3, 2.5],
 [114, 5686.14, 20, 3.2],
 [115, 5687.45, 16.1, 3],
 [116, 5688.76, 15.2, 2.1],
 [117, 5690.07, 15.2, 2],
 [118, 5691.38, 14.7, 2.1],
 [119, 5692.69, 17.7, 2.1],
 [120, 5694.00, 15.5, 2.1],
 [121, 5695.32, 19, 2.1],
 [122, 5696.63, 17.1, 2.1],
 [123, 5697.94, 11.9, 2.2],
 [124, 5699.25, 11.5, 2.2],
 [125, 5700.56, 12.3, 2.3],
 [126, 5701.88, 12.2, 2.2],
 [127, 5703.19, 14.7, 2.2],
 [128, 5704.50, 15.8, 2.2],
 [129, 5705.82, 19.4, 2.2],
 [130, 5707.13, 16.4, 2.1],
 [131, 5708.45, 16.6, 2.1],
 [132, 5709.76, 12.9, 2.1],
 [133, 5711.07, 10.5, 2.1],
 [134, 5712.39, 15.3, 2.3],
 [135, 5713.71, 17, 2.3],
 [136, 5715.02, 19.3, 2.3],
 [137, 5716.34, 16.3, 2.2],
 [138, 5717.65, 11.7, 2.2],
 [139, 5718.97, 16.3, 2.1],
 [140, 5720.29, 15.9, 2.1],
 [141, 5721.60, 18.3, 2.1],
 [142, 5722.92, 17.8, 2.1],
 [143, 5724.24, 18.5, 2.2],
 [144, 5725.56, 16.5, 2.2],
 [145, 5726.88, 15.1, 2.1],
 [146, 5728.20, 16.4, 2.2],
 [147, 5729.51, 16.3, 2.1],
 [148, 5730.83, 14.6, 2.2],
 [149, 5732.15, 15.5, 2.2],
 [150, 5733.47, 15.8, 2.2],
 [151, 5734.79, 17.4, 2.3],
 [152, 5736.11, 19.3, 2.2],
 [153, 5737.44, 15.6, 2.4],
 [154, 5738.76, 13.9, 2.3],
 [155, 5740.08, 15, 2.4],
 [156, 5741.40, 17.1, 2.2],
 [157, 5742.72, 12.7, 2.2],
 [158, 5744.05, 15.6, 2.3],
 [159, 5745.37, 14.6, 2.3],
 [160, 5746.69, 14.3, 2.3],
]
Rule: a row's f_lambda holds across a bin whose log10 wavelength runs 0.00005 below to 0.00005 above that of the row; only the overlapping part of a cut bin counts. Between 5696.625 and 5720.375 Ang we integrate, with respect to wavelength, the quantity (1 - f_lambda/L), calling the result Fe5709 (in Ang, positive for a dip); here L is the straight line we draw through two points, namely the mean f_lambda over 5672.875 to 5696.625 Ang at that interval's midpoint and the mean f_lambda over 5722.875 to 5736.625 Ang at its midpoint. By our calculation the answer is 2.1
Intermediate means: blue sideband 15.9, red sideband 16.6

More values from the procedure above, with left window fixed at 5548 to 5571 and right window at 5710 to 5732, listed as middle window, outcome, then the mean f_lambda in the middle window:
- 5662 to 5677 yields 1.4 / 14.3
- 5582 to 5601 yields 2.0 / 14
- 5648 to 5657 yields -0.5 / 16.6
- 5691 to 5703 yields 0.9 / 14.7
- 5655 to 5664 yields 0.7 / 14.5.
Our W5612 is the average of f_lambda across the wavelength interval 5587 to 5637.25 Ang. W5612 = 15.1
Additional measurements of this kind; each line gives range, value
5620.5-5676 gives 15.1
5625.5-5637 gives 15.4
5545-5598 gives 14.7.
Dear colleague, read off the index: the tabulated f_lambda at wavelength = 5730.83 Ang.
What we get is 14.6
